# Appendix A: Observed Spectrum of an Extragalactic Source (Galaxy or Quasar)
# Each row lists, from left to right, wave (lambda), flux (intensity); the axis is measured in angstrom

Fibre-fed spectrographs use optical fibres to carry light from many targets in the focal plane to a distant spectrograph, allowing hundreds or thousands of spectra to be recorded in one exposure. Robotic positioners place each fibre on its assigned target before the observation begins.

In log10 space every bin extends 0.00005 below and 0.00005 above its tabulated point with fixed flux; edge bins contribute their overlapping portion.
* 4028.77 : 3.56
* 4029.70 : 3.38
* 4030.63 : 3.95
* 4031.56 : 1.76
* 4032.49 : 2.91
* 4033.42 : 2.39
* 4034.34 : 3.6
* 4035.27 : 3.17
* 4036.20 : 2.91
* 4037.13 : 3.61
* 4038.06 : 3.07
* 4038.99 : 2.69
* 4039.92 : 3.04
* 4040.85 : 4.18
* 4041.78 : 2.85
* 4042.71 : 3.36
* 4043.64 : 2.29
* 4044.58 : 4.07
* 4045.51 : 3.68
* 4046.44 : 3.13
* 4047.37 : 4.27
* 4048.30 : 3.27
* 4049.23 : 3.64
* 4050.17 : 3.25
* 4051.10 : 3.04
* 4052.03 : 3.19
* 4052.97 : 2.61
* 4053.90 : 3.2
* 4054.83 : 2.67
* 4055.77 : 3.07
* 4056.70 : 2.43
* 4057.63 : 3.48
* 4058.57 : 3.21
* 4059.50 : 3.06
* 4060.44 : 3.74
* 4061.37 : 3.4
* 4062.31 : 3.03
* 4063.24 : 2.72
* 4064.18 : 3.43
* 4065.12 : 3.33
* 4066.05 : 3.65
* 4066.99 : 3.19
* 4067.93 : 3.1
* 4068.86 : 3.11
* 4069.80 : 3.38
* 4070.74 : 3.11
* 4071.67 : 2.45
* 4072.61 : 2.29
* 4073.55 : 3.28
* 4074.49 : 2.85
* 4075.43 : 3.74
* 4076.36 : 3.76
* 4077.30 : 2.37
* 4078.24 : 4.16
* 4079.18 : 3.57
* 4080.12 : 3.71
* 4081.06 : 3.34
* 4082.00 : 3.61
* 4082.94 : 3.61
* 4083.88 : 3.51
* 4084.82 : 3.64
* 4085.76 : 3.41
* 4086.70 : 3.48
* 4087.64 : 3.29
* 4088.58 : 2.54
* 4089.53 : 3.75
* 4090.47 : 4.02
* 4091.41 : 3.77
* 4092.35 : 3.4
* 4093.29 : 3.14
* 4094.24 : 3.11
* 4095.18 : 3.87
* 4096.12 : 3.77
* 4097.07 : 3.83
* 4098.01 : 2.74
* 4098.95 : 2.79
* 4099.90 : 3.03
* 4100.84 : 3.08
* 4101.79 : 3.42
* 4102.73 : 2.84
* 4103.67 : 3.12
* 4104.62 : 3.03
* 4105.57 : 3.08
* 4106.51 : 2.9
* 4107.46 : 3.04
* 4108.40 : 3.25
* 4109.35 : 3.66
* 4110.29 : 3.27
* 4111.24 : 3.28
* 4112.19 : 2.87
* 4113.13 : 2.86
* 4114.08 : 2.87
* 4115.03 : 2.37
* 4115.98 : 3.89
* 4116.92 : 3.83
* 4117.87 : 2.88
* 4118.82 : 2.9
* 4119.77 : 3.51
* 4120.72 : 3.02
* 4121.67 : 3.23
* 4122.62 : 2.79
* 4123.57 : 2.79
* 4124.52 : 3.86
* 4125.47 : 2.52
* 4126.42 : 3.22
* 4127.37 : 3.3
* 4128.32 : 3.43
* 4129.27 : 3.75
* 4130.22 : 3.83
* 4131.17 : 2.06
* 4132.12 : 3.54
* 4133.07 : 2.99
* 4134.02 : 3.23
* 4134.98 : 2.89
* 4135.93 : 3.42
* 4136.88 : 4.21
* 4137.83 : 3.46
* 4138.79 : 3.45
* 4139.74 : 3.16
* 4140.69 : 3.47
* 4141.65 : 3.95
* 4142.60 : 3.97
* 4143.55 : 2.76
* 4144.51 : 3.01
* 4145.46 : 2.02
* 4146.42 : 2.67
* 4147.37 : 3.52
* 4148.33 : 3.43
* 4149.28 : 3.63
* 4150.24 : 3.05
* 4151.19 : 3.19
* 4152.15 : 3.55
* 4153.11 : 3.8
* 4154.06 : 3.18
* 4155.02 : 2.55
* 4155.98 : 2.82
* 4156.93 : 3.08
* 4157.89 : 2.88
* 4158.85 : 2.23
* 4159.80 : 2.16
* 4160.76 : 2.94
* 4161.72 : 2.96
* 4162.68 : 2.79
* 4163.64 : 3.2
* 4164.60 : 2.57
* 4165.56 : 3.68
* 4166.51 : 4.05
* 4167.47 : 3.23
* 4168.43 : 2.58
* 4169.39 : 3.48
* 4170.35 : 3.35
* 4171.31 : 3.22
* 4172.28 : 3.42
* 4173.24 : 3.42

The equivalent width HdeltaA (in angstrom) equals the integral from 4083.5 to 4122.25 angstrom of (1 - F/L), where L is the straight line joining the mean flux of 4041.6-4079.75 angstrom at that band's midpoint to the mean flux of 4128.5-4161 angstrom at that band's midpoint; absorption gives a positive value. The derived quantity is -0.7 angstrom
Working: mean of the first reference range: 3.21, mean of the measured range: 3.25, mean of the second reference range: 3.18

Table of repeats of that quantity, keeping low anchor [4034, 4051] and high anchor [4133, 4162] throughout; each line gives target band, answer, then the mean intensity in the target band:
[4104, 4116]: 0.5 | 3.07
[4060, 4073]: 0.6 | 3.14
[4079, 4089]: -0.5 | 3.43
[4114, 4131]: -0.1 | 3.21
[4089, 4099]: -0.8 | 3.5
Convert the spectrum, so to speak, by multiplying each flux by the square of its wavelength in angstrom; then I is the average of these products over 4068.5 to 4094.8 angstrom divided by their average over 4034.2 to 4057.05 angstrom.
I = 1.1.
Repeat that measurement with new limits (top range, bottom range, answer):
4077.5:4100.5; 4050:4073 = 1.13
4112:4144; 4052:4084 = 1.04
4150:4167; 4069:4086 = 0.95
